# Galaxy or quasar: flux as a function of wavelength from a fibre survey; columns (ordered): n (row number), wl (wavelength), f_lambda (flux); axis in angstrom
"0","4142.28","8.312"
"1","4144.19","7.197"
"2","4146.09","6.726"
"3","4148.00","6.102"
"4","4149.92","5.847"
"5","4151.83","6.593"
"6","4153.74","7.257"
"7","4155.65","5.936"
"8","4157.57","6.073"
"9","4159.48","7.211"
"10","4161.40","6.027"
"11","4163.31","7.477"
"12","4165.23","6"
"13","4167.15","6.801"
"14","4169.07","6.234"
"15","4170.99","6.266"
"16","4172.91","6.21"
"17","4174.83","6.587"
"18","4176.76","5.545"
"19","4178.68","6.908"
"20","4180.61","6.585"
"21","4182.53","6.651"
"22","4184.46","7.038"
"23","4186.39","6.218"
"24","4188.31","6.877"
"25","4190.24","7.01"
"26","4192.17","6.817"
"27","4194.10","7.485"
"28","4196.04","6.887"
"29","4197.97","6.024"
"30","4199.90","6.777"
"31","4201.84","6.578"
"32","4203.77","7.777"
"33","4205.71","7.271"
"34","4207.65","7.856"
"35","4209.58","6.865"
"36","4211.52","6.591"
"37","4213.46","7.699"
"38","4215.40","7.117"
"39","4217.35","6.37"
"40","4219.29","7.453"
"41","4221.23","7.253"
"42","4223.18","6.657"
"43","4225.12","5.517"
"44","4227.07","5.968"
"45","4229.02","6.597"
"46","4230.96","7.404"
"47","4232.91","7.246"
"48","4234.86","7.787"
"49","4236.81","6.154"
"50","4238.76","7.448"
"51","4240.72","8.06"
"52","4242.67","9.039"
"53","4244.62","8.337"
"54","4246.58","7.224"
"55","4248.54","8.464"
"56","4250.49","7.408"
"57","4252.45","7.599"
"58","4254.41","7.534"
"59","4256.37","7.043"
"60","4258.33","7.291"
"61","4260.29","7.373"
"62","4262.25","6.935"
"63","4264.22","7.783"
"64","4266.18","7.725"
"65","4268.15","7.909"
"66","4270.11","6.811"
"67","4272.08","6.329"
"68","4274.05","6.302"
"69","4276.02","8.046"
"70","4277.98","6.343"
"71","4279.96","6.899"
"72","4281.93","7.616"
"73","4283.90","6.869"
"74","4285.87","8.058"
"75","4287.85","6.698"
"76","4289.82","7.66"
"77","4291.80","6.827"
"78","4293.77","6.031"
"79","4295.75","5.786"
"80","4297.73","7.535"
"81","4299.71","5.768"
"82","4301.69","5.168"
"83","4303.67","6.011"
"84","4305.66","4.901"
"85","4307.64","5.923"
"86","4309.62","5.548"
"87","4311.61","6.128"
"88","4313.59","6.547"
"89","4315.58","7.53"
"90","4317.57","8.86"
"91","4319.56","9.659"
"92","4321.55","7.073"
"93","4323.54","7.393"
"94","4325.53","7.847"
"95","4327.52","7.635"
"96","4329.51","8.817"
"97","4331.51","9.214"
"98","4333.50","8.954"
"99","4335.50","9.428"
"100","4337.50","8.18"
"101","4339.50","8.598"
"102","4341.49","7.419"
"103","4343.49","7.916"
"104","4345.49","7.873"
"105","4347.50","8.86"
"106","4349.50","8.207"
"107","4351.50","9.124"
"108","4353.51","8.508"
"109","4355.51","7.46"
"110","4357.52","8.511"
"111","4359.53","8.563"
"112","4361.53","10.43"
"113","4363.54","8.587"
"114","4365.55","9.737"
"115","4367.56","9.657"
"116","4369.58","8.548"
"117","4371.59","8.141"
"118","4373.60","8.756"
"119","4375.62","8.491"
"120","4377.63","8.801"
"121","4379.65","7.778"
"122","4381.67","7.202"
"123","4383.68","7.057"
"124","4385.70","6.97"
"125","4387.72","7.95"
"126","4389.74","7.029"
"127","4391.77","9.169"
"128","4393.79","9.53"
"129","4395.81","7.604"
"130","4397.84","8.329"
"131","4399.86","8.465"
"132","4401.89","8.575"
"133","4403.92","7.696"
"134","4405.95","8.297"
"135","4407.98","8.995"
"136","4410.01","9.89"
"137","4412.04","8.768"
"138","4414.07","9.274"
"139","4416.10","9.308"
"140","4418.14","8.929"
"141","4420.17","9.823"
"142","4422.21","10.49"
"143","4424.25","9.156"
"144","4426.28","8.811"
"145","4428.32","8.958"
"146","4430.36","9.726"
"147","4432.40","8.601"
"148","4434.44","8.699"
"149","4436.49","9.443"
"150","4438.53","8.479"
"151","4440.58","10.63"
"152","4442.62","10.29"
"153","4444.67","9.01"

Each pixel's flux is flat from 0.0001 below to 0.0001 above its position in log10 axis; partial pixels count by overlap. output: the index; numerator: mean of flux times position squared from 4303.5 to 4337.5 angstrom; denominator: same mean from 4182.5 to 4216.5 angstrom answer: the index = 1.15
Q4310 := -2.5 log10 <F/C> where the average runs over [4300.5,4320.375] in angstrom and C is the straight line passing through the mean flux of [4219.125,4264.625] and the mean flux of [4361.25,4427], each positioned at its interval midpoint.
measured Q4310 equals 0.200 mag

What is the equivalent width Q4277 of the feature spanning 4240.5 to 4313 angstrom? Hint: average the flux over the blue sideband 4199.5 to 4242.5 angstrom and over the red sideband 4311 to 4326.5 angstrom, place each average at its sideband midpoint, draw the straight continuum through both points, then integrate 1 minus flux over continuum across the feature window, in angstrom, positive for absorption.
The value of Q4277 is 4.01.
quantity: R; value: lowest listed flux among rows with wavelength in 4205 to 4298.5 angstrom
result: 5.517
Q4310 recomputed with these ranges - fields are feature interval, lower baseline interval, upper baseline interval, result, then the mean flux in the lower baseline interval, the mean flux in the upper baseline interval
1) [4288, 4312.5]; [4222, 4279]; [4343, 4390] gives 0.25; 7.25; 8.36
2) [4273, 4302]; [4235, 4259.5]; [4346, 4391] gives 0.16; 7.64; 8.38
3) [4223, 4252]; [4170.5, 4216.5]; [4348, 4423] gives -0.01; 6.82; 8.61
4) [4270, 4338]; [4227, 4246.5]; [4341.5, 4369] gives 0.14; 7.46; 8.67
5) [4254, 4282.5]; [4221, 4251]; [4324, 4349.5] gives 0.07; 7.29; 8.37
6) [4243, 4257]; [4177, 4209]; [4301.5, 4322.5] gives -0.14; 6.89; 6.72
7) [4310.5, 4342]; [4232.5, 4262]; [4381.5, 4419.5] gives -0.01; 7.59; 8.41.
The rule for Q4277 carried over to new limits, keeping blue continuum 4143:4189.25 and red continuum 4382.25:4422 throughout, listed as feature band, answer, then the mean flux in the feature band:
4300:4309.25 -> 2.62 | 5.53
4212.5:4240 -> 0.47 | 6.91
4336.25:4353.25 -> -0.53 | 8.3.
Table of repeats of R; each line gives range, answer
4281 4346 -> 4.901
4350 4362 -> 7.46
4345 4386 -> 6.97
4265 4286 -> 6.302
